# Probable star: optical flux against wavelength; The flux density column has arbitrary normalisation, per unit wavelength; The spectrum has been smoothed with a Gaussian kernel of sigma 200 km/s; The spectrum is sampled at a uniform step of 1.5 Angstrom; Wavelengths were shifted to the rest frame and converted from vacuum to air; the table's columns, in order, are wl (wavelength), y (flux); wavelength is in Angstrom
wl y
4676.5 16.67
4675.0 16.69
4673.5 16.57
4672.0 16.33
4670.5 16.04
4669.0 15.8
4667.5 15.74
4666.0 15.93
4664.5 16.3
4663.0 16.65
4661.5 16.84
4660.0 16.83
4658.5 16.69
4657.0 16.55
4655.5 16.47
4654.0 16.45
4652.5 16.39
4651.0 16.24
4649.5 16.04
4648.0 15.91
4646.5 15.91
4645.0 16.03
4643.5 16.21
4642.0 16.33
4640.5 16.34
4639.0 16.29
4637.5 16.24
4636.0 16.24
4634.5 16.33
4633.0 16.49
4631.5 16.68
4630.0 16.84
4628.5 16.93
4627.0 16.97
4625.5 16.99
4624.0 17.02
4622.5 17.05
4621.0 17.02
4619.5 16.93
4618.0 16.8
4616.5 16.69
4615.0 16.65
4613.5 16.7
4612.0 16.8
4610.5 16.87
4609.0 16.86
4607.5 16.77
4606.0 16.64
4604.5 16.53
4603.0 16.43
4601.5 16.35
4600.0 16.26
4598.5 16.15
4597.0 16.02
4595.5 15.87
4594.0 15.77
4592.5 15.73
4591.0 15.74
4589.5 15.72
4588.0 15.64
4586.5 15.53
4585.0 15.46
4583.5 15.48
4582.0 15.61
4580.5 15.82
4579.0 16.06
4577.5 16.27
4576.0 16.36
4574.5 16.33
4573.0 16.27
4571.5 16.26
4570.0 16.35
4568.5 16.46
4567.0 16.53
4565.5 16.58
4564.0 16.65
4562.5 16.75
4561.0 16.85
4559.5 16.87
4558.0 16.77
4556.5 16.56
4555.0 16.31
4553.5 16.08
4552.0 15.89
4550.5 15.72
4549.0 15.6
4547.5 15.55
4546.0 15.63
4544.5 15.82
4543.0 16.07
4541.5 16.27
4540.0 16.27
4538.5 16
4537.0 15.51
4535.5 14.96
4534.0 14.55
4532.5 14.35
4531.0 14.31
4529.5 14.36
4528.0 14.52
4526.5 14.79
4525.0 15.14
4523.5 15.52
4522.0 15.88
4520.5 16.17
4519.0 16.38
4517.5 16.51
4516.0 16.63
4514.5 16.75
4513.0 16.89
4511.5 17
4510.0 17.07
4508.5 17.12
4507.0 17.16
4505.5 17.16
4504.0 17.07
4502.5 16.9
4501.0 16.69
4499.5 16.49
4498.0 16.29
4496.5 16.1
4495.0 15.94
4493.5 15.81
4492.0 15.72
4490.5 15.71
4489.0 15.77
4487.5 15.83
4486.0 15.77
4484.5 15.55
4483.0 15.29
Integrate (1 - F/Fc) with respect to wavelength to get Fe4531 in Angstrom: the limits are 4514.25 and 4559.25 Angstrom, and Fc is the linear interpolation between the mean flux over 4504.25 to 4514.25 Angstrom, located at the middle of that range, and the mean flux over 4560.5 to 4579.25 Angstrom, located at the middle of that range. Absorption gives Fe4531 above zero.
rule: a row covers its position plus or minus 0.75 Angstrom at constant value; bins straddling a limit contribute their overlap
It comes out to 2.89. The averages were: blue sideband 17.1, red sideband 16.4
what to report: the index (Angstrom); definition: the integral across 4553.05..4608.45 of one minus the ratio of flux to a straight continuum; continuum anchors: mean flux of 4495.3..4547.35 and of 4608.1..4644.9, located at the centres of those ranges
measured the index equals 0.5 Angstrom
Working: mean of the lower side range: 16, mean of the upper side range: 16.7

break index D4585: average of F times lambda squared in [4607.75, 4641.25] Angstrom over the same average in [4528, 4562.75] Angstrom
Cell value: 1.10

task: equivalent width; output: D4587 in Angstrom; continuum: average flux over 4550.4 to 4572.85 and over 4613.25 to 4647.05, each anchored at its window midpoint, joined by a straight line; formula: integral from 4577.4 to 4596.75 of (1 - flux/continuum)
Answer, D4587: 0.9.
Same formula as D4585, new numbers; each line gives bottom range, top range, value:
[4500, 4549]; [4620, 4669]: 1.09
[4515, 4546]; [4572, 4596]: 1.05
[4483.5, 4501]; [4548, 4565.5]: 1.06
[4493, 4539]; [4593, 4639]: 1.08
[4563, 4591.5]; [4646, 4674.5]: 1.05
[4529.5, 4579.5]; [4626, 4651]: 1.06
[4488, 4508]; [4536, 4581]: 1.02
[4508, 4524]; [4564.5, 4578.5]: 1.01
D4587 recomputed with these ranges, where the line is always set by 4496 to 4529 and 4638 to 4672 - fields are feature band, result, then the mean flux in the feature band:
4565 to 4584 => 0.2 Angstrom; 16.2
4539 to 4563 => 0.2 Angstrom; 16.2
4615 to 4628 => -0.5 Angstrom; 16.9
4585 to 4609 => 0.3 Angstrom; 16.1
